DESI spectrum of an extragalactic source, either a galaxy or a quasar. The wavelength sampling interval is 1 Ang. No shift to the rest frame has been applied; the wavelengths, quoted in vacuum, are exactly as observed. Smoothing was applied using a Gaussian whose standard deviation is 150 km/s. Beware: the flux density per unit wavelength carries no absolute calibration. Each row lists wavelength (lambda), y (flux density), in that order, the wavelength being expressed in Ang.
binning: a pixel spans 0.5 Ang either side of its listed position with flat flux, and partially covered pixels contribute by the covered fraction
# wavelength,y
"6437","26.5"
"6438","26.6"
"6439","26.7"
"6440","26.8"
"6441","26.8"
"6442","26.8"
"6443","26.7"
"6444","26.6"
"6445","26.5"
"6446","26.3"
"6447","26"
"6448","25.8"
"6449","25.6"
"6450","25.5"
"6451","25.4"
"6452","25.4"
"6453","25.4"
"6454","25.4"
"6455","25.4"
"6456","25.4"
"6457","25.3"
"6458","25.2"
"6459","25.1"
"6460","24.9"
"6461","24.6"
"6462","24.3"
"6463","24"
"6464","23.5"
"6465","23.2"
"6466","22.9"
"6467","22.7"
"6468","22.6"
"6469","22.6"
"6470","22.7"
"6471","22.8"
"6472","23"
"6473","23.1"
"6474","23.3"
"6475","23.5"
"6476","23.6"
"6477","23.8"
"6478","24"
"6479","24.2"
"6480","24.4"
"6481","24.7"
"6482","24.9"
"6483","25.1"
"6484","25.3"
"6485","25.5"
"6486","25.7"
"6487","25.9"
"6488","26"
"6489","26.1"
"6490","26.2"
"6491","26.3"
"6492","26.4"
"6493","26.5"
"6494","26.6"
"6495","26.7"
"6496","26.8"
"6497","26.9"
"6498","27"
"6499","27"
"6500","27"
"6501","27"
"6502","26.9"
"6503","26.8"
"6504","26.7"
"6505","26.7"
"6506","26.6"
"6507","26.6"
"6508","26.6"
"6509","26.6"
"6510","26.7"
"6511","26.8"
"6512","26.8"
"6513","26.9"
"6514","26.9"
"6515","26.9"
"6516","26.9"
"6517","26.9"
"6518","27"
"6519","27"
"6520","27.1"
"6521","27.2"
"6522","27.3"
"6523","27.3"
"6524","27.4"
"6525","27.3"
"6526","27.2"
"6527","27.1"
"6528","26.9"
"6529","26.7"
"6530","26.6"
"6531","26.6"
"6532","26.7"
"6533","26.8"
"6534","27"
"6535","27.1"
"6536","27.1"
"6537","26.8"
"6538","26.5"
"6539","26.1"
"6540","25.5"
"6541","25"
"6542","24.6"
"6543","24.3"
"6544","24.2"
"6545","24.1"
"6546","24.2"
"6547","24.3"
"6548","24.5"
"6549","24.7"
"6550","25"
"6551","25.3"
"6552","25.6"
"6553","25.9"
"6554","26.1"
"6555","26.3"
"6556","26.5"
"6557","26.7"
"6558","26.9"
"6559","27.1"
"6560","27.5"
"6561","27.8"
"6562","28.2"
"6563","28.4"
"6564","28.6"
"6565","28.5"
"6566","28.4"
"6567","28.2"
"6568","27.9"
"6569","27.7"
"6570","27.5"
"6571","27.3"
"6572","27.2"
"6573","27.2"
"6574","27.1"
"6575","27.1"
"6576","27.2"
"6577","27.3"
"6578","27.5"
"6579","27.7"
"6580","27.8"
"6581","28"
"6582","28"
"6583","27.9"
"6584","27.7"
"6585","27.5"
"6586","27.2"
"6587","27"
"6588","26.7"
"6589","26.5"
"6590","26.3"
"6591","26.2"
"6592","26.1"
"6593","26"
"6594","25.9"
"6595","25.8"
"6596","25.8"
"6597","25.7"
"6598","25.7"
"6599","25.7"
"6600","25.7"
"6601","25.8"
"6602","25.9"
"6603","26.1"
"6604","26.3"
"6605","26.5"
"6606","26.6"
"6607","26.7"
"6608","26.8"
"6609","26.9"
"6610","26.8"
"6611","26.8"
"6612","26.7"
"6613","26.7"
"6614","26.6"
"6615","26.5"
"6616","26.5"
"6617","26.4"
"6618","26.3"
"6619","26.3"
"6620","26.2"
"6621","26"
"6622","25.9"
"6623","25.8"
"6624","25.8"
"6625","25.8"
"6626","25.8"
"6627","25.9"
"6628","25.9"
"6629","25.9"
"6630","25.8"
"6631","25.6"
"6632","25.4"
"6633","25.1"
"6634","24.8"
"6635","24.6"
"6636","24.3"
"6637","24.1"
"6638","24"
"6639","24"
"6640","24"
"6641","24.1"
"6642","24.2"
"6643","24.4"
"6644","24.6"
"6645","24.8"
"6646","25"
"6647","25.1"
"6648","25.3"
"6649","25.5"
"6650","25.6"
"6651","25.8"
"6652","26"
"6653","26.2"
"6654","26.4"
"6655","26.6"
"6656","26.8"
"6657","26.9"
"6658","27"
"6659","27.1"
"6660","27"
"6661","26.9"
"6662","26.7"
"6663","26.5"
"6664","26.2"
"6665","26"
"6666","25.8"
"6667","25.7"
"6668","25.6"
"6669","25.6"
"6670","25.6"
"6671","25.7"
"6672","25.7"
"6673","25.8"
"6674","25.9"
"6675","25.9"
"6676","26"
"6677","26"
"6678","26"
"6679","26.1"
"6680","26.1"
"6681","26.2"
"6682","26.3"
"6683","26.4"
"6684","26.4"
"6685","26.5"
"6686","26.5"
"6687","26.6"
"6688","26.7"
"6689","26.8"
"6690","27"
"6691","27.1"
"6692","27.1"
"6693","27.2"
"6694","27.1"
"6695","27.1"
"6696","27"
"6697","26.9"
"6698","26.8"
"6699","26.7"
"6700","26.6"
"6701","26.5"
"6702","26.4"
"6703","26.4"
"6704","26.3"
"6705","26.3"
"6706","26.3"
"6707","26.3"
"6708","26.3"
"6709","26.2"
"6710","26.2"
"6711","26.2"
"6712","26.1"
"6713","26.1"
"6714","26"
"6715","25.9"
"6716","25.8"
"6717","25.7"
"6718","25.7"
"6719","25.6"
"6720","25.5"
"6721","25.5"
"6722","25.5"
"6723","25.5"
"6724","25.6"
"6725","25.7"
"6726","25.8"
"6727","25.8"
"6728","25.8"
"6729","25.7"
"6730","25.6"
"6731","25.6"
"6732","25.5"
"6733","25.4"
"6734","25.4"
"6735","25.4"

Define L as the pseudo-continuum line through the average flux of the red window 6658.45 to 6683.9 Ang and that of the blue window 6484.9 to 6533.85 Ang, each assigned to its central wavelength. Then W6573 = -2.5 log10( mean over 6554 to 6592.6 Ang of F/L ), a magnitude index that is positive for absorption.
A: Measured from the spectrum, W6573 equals -0.03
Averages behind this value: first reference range 26.7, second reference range 26.1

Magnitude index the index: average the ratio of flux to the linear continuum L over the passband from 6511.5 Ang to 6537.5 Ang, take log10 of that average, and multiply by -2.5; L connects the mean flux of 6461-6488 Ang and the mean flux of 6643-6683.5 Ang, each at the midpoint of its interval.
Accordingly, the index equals -0.11 mag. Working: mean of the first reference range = 23.9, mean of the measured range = 27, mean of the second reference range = 26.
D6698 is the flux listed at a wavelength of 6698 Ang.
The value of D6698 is 26.8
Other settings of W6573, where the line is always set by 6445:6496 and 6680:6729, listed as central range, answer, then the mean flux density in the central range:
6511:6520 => -0.08 mag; 26.9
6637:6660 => 0.02 mag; 25.4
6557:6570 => -0.10 mag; 27.9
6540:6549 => 0.03 mag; 24.5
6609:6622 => -0.03 mag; 26.5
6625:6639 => 0.03 mag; 25.2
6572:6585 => -0.08 mag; 27.5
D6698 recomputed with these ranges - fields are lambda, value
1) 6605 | 26.5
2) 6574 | 27.1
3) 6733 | 25.4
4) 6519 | 27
